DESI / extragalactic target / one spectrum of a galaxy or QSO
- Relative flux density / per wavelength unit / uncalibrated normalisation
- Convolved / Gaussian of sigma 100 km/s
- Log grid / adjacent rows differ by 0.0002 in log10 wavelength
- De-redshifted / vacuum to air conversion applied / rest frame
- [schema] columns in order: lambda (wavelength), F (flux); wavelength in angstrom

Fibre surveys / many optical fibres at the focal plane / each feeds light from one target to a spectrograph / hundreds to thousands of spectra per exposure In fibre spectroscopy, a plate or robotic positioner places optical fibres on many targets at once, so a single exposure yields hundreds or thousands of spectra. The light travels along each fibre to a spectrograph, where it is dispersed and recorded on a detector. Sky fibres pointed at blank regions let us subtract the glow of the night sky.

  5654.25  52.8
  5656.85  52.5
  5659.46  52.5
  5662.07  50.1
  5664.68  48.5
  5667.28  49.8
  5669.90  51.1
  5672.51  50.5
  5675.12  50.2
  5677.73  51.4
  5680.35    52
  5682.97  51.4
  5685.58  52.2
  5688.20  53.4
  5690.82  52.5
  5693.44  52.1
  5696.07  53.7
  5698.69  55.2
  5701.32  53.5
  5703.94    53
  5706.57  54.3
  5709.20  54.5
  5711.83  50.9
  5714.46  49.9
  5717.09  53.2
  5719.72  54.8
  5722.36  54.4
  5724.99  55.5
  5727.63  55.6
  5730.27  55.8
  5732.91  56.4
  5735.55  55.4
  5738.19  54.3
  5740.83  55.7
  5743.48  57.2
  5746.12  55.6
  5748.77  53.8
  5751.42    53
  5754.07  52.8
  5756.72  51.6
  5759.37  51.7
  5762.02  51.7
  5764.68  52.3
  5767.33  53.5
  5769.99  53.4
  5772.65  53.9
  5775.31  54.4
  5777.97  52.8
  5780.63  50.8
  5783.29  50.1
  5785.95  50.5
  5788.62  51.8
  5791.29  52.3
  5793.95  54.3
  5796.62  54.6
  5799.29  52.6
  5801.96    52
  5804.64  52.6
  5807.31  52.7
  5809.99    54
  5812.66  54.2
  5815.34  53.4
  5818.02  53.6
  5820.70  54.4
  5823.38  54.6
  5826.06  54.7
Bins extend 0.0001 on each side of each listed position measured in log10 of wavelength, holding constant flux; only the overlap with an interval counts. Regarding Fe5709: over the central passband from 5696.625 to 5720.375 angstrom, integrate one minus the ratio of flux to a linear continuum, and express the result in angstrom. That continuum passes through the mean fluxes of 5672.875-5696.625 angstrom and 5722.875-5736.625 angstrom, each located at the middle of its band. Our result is 0.3 angstrom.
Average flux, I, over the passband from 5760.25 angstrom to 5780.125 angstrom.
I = 53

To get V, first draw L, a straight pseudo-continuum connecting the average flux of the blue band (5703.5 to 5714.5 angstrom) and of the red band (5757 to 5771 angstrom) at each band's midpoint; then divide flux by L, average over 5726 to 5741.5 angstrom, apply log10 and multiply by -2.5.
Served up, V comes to -0.06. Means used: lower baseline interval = 52.8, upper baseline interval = 52.4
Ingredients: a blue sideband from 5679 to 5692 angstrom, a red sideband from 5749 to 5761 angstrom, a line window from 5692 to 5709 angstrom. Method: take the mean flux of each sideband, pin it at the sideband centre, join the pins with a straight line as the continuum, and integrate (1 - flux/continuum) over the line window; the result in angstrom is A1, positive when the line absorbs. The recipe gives -0.4 angstrom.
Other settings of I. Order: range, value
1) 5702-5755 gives 54.3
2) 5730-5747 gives 55.8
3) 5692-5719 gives 53.1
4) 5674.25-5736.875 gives 53.4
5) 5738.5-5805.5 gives 53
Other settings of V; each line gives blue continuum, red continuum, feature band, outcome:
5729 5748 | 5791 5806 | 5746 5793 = 0.04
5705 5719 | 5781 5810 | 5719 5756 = -0.05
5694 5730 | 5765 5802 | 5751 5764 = 0.02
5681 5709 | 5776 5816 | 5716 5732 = -0.04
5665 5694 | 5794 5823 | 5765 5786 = 0.01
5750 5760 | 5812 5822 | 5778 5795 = 0.03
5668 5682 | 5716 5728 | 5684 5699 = -0.02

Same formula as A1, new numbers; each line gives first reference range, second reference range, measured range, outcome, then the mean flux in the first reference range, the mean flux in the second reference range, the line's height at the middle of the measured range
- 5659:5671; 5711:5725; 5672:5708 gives -0.7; 50.2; 53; 51.5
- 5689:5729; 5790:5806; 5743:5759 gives -0.1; 53.5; 53.1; 53.3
